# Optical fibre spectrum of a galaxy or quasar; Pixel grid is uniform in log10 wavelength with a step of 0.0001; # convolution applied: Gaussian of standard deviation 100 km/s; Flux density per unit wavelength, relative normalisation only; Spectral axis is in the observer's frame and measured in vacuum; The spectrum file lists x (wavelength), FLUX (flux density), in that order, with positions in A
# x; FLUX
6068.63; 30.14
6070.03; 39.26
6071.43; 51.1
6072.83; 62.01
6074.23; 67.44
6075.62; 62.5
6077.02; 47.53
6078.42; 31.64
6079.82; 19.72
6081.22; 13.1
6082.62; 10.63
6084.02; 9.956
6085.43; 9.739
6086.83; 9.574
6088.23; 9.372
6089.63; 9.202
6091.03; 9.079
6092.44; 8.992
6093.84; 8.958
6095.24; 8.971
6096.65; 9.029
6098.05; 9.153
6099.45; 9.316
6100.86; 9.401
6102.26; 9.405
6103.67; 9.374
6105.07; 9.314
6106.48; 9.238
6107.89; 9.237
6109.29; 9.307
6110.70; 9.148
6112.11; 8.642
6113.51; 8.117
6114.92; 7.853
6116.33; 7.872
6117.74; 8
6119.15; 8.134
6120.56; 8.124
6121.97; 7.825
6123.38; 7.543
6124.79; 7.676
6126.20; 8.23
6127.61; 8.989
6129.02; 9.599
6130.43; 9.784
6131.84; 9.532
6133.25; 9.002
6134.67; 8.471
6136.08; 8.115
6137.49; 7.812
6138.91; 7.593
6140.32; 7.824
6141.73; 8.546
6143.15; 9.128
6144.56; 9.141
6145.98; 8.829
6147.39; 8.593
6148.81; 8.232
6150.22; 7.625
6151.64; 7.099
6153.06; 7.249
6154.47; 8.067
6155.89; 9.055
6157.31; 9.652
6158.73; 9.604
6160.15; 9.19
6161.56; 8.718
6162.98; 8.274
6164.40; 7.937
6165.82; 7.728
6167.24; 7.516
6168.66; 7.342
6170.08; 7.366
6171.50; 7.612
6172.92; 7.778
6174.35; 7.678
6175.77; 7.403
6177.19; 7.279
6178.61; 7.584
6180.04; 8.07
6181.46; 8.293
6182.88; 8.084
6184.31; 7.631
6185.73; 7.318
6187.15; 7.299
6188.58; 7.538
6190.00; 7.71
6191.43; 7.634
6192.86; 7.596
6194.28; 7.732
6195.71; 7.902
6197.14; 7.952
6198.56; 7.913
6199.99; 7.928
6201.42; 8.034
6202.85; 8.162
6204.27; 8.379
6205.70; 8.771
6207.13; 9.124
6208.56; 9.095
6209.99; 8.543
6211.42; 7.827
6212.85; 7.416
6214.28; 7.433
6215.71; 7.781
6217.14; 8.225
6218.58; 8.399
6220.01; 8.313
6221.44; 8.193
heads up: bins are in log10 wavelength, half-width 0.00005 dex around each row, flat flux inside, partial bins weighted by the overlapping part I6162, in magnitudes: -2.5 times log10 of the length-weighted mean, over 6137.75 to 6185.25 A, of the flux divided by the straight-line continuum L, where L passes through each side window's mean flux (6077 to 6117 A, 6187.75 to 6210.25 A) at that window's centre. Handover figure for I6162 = 0.14 mag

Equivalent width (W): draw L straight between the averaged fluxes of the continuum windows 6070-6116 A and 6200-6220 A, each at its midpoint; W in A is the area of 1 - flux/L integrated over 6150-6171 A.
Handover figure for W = 7.2 A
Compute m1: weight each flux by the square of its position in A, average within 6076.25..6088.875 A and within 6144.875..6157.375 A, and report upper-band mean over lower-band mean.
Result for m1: 0.5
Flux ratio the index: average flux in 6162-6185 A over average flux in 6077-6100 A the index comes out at 0.60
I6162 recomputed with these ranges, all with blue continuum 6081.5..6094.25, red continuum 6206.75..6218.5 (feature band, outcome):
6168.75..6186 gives 0.121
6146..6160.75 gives 0.051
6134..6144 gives 0.100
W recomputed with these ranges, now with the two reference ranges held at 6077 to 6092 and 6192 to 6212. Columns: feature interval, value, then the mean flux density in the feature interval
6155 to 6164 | 1.33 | 9.02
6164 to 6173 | 2.22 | 7.59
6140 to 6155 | 4.04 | 8.23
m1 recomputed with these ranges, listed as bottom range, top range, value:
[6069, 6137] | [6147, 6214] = 0.53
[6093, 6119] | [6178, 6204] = 0.90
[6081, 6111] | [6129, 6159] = 0.92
